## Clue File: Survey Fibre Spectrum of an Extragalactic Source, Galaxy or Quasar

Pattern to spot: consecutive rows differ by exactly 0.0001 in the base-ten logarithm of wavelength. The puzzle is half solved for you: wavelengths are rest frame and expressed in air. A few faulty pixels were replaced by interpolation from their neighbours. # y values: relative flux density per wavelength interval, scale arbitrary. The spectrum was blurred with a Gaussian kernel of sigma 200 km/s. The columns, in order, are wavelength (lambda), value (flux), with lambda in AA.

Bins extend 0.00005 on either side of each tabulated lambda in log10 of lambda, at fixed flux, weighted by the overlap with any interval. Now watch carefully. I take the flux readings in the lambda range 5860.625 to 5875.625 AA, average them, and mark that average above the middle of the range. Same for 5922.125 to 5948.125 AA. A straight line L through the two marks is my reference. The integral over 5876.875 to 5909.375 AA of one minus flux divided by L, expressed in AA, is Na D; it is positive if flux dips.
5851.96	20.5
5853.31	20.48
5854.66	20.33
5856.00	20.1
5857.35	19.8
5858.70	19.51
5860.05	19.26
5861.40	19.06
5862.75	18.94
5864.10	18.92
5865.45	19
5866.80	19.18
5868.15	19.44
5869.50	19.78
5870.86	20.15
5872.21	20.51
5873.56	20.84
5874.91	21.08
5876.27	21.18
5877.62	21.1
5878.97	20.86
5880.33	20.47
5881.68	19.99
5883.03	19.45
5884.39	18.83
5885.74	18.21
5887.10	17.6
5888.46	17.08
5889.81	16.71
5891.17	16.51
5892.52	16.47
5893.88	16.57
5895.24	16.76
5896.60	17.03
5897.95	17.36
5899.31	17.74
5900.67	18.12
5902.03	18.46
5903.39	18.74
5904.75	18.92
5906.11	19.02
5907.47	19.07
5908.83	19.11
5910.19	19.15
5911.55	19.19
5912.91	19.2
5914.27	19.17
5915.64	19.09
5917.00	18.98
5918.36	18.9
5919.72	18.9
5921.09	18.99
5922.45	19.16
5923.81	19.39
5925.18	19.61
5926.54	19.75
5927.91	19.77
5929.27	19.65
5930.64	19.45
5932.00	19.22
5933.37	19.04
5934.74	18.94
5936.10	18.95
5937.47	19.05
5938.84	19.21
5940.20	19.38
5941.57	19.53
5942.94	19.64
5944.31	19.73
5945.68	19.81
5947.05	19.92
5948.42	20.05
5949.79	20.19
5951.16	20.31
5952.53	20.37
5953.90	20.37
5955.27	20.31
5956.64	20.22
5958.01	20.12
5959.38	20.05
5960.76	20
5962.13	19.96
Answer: 2.1 AA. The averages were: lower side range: 19.7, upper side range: 19.4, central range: 18.3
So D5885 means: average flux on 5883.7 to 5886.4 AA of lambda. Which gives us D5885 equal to 18.5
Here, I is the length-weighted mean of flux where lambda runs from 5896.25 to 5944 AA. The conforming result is 19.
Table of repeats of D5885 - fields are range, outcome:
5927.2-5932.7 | 19.5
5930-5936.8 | 19.1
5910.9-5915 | 19.2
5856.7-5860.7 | 19.5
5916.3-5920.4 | 19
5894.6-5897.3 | 16.9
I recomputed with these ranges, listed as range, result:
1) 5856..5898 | 19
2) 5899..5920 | 18.9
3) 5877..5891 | 18.9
